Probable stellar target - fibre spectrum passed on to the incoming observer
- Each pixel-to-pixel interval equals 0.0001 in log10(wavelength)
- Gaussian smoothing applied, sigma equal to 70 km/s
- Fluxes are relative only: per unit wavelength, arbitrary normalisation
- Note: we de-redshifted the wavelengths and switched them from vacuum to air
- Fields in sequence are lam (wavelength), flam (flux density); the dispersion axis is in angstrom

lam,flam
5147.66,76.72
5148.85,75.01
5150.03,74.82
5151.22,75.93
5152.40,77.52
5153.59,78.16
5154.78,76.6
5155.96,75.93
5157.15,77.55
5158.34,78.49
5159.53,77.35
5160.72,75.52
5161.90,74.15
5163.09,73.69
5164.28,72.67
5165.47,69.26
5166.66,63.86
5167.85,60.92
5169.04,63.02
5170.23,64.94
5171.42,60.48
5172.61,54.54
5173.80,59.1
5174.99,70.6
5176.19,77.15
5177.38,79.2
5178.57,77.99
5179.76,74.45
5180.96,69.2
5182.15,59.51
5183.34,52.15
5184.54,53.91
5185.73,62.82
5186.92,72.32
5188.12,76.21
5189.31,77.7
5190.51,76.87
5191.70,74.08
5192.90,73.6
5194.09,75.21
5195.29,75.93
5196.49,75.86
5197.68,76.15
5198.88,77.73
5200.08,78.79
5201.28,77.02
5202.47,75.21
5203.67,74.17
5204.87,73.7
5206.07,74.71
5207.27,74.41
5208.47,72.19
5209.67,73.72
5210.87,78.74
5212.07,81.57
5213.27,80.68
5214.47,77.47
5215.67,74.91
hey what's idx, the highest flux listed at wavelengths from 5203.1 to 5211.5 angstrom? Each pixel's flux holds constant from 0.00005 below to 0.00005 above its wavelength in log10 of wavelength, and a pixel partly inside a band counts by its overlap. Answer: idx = 78.74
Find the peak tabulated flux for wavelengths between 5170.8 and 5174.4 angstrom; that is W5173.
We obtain 60.48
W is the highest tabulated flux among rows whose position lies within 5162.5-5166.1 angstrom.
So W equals 73.69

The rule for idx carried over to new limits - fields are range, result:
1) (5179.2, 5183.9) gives 74.45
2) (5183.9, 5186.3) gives 62.82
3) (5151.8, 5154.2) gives 78.16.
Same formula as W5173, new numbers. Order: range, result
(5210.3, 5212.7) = 81.57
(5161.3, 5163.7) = 74.15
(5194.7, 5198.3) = 76.15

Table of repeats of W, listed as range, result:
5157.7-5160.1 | 78.49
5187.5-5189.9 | 77.7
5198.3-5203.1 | 78.79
